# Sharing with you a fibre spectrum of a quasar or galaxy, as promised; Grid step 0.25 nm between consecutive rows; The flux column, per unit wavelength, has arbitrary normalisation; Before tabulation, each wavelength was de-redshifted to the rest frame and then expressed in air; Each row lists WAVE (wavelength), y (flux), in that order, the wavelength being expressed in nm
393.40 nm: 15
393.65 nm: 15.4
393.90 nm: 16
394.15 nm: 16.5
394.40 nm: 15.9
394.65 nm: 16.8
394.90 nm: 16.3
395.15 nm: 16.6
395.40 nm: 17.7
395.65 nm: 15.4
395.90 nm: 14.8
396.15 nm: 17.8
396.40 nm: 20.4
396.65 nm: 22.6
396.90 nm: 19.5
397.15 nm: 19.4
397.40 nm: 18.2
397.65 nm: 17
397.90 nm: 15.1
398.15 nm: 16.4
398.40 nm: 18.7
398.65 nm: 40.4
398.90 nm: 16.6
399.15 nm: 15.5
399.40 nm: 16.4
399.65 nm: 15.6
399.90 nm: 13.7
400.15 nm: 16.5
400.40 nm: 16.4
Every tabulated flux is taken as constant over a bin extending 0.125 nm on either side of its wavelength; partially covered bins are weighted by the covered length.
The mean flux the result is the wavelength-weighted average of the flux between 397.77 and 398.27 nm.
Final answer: 15.8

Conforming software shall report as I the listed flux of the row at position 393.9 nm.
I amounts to 16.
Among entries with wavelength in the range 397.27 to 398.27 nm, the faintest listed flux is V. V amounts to 15.1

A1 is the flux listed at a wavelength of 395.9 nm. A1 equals 14.8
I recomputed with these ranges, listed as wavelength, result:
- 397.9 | 15.1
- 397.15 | 19.4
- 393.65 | 15.4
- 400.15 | 16.5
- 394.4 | 15.9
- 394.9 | 16.3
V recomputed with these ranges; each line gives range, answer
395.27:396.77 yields 14.8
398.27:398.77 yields 18.7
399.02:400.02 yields 13.7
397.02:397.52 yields 18.2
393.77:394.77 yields 15.9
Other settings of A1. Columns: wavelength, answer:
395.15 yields 16.6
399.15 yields 15.5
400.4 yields 16.4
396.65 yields 22.6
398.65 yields 40.4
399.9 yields 13.7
